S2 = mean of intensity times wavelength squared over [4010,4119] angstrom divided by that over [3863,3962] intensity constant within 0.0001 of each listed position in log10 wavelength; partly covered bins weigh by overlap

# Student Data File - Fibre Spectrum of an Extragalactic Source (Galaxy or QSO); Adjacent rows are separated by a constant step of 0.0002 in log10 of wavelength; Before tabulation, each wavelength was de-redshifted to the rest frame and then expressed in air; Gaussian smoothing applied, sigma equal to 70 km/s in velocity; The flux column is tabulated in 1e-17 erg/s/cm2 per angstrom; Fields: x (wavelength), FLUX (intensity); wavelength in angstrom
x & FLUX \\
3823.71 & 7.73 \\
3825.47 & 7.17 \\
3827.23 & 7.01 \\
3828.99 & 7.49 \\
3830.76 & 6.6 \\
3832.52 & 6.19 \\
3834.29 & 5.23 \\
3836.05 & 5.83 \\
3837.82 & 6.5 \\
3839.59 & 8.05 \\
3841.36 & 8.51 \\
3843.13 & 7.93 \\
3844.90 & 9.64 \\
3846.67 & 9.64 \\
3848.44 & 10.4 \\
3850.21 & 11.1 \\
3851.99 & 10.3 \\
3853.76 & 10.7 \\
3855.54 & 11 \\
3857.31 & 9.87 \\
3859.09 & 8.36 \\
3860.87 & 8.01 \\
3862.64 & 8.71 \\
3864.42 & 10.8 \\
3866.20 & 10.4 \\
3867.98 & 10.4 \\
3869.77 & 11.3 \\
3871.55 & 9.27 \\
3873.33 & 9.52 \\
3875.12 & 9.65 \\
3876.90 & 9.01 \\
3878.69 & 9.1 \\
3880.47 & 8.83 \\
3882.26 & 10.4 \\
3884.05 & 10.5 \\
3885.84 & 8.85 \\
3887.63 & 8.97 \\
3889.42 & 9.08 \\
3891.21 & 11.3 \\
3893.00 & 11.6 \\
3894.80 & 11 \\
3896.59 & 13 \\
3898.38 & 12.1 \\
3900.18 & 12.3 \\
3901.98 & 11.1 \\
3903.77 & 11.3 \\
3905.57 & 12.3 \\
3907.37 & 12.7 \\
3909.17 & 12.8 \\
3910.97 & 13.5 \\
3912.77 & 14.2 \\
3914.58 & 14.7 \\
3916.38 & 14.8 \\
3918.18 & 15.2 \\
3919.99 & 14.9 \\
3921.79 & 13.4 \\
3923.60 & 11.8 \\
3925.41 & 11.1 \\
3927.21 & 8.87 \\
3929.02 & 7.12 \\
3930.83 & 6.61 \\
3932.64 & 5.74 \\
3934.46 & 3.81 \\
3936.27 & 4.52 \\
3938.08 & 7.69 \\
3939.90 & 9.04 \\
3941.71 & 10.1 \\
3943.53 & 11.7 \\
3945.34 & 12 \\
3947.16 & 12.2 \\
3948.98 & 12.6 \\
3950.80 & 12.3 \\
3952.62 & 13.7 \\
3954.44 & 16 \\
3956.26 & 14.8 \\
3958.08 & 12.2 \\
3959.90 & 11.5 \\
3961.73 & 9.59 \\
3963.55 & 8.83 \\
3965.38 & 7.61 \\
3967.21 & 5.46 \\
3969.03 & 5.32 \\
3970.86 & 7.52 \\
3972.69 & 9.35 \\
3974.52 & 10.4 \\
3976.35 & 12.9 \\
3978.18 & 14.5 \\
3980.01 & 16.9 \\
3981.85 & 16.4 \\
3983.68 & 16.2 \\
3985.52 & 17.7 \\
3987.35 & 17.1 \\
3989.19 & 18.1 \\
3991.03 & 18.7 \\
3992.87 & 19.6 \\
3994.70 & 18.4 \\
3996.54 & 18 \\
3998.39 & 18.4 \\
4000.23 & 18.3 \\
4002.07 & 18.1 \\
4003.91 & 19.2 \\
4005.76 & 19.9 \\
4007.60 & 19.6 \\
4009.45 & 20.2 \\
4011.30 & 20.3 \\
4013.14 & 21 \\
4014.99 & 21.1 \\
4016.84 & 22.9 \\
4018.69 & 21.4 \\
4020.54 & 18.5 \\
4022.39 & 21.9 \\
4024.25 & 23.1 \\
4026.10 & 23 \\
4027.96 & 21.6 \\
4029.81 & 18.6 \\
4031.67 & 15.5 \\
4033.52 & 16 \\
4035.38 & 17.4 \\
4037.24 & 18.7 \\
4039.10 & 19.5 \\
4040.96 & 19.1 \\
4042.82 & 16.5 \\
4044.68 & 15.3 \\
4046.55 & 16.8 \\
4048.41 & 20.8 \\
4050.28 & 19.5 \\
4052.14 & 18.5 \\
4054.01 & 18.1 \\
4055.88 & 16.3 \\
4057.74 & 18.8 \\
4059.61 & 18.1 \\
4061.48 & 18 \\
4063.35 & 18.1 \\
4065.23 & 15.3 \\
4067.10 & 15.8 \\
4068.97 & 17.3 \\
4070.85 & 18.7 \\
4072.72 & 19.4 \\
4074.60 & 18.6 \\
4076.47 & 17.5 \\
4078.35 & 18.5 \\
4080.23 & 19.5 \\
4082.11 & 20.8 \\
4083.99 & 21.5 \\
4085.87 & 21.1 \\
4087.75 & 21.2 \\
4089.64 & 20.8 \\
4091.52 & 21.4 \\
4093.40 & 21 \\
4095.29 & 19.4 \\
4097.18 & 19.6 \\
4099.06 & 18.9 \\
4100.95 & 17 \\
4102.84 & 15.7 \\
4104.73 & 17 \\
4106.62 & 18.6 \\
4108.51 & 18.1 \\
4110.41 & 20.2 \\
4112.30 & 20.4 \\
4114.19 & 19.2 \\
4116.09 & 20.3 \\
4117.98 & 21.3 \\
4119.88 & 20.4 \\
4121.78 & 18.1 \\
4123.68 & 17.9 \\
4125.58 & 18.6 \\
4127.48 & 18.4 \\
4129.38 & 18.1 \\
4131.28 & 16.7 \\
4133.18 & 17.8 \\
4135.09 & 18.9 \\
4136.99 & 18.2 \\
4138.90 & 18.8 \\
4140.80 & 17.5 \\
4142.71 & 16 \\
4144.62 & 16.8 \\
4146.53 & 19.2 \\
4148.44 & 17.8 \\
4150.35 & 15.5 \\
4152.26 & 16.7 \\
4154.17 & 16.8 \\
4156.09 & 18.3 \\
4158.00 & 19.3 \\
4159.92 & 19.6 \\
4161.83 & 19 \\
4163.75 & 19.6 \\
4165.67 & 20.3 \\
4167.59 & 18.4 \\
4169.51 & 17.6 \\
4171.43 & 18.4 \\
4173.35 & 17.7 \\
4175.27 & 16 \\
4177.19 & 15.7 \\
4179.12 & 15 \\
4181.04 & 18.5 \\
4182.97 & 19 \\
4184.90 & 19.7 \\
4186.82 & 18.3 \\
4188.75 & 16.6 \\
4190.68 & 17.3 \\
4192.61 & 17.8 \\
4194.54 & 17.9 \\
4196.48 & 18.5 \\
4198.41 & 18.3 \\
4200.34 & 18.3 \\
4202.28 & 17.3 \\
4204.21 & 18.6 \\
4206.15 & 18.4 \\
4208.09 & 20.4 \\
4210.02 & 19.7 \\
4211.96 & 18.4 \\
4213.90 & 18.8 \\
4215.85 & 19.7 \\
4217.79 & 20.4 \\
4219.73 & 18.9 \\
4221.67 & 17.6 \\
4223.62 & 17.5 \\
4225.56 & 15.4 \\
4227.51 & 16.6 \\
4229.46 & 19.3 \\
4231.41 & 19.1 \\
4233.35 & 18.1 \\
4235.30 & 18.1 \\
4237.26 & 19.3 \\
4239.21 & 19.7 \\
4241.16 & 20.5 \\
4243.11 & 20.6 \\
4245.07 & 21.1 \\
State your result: 1.9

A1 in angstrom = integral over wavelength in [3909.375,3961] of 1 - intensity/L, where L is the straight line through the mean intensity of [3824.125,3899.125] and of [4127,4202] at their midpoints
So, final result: 0.1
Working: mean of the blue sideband 9.26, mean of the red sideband 17.9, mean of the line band 11.3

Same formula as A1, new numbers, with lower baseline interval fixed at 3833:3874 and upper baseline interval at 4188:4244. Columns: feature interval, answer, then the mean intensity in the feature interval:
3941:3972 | 2.63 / 10.8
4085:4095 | -3.74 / 21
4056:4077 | -4.39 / 17.7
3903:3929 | -4.86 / 12.8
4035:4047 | -3.13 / 17.6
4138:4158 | -0.79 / 17.4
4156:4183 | -1.27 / 18.1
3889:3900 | -1.37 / 11.5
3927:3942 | 5.88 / 6.84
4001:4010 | -4.30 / 19.4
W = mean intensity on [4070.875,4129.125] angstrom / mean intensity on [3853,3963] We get 1.8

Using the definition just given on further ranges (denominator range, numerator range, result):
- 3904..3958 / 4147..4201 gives 1.57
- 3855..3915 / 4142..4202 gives 1.66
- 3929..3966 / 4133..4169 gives 1.80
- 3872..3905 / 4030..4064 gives 1.71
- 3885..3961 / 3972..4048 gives 1.62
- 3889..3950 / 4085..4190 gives 1.67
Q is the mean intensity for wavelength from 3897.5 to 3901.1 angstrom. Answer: 12.2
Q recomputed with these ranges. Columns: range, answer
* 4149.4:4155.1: 16.3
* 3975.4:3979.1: 13.7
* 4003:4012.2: 19.8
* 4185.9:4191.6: 17.4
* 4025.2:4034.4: 18.9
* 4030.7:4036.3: 16.3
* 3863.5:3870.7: 10.7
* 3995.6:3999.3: 18.2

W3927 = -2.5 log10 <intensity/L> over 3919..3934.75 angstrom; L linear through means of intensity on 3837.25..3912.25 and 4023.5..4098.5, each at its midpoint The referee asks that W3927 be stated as 0.31 mag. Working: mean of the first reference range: 10.3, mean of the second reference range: 18.9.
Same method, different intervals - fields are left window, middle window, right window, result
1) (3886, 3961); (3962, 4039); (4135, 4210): -0.244 mag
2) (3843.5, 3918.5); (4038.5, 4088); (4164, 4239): -0.220 mag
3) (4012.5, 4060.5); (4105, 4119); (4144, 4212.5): -0.058 mag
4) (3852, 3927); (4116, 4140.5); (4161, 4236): -0.126 mag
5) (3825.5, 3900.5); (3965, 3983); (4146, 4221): 0.157 mag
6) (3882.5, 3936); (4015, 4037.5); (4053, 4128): -0.234 mag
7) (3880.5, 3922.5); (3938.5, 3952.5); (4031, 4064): 0.210 mag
